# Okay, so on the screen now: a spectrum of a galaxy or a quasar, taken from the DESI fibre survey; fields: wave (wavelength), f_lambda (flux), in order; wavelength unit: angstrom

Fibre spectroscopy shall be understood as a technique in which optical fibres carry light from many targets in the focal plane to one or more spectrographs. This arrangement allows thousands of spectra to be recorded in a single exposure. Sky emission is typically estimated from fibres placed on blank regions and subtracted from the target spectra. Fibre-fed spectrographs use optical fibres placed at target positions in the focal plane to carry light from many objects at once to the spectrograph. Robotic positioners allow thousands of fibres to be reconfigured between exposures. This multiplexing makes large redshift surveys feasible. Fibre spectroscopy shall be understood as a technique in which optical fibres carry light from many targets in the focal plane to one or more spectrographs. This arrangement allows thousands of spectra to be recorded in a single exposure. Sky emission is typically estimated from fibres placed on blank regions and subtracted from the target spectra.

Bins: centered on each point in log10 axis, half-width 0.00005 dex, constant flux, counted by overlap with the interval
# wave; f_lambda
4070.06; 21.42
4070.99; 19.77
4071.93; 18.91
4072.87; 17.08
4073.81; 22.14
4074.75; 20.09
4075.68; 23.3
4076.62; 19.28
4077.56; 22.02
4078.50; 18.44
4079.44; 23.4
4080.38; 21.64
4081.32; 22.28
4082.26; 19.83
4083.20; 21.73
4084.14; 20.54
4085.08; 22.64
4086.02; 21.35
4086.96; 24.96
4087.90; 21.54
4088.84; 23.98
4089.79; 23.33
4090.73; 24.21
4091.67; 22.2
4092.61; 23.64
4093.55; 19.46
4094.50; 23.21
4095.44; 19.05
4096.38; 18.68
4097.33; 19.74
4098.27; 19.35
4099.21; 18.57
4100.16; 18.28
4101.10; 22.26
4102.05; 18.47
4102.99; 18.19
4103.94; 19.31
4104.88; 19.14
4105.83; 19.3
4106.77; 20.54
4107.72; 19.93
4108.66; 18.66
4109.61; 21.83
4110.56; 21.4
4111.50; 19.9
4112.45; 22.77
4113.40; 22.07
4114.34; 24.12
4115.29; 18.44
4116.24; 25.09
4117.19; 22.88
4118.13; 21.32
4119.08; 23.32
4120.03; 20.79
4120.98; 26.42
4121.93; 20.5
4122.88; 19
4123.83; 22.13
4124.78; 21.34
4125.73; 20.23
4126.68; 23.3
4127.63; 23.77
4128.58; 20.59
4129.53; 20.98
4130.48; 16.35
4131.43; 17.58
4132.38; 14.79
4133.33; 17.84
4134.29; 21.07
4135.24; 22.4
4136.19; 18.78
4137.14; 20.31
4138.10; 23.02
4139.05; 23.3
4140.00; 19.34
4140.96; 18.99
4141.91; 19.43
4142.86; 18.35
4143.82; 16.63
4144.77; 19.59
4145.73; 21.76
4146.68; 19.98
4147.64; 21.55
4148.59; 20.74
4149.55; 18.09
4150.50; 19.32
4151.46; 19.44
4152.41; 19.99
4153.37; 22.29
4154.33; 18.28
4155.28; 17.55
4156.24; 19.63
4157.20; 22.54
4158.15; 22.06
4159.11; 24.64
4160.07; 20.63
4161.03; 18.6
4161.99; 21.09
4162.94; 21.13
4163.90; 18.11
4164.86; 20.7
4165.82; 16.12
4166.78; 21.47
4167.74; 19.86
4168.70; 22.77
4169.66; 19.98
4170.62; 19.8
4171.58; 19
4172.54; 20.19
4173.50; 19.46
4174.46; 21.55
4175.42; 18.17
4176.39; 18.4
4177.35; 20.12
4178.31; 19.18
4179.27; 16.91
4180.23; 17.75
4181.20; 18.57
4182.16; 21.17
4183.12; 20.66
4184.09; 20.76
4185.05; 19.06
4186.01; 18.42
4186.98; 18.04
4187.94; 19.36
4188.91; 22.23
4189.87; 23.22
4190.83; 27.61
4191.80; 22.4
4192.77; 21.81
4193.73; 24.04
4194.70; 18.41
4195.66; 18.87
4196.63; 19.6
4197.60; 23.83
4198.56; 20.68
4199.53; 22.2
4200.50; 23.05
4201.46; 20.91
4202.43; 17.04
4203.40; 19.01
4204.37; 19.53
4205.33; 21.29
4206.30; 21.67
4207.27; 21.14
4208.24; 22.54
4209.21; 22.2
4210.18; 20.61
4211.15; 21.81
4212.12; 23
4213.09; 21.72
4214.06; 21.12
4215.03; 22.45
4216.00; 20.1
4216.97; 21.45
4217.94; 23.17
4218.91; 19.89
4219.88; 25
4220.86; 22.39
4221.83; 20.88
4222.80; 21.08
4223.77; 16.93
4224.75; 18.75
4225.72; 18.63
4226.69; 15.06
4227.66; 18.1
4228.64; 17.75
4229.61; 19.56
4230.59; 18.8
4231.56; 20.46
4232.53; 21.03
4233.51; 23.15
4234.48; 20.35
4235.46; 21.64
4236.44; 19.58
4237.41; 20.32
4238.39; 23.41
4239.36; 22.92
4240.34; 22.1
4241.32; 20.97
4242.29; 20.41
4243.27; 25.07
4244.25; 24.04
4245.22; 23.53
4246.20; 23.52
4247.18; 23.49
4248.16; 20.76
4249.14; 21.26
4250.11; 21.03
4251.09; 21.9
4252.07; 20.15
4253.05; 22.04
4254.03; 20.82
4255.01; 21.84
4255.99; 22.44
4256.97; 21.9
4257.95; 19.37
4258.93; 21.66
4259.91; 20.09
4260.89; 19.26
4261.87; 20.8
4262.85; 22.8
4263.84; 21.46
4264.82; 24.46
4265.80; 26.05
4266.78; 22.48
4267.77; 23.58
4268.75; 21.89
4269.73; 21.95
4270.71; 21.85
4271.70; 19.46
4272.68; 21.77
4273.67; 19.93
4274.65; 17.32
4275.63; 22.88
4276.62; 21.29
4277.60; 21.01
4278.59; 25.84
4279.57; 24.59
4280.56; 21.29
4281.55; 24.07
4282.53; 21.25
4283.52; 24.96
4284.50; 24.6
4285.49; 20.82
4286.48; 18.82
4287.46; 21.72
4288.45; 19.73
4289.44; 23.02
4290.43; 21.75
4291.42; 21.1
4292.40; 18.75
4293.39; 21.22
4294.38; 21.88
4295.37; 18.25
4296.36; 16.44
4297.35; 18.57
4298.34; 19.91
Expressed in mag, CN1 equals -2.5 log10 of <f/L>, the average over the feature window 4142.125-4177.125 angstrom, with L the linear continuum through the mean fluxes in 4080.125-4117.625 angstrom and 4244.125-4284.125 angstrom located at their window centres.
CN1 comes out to 0.08 mag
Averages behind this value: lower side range 21.1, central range 20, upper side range 22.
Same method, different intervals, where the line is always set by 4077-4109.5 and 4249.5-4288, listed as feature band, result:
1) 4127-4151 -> 0.07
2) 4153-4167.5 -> 0.05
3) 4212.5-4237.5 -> 0.06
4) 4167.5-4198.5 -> 0.05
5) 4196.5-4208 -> 0.03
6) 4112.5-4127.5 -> -0.06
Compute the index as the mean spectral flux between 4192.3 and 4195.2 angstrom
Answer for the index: 21.5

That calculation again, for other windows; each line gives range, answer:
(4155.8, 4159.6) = 22.2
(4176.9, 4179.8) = 18.7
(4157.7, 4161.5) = 21.4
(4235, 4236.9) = 20.6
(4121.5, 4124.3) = 20.5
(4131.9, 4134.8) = 17.9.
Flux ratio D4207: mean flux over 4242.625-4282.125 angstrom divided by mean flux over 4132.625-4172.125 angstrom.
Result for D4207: 1.1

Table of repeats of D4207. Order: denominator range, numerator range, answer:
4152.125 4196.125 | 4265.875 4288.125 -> 1.09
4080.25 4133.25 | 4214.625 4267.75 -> 1.01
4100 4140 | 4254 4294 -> 1.05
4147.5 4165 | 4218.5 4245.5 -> 1.02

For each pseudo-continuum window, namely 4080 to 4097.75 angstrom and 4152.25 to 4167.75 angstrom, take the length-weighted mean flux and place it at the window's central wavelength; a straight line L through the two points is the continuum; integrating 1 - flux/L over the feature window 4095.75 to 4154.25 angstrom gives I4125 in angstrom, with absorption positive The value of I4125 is 1.8 angstrom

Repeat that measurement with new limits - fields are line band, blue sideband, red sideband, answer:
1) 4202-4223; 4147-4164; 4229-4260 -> -0.21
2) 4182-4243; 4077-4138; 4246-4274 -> 1.67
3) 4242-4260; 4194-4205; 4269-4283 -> -0.52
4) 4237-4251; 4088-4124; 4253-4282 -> -0.38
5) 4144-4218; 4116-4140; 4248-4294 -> 2.55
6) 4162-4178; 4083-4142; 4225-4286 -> 1.01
